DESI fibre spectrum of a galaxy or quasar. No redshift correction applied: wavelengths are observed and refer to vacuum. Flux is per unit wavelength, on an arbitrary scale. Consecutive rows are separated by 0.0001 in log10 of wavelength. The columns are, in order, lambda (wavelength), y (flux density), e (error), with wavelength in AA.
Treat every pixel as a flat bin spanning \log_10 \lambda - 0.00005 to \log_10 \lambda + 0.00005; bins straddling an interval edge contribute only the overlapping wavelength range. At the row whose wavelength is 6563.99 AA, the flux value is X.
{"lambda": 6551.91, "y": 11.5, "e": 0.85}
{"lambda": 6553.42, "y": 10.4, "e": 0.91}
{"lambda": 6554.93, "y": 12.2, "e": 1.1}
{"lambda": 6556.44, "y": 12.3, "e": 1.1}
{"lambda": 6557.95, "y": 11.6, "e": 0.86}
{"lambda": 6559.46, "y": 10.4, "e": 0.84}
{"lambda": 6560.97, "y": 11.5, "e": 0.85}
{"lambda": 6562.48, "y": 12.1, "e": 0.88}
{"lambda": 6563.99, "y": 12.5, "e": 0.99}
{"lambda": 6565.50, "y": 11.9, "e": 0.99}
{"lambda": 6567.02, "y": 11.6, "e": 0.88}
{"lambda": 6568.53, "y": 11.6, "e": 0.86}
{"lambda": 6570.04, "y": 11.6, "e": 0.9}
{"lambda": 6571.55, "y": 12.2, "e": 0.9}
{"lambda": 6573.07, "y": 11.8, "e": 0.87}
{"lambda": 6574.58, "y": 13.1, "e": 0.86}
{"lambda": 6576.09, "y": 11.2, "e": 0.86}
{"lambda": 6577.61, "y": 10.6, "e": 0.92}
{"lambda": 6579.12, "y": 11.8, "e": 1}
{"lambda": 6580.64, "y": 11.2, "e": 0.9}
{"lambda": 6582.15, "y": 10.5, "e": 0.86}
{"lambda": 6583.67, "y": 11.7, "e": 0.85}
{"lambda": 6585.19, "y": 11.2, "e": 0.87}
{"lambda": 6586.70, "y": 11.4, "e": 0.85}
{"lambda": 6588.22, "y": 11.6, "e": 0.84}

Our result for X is 12.5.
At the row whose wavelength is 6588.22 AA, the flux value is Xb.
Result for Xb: 11.6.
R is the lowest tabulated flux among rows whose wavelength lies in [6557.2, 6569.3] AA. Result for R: 10.4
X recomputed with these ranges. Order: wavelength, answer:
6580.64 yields 11.2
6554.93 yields 12.2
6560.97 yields 11.5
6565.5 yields 11.9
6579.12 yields 11.8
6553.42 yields 10.4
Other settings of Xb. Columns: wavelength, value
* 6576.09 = 11.2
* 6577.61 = 10.6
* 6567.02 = 11.6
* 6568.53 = 11.6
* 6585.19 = 11.2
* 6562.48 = 12.1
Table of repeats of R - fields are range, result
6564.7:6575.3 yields 11.6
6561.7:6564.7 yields 12.1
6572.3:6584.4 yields 10.5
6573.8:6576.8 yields 11.2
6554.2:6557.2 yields 12.2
